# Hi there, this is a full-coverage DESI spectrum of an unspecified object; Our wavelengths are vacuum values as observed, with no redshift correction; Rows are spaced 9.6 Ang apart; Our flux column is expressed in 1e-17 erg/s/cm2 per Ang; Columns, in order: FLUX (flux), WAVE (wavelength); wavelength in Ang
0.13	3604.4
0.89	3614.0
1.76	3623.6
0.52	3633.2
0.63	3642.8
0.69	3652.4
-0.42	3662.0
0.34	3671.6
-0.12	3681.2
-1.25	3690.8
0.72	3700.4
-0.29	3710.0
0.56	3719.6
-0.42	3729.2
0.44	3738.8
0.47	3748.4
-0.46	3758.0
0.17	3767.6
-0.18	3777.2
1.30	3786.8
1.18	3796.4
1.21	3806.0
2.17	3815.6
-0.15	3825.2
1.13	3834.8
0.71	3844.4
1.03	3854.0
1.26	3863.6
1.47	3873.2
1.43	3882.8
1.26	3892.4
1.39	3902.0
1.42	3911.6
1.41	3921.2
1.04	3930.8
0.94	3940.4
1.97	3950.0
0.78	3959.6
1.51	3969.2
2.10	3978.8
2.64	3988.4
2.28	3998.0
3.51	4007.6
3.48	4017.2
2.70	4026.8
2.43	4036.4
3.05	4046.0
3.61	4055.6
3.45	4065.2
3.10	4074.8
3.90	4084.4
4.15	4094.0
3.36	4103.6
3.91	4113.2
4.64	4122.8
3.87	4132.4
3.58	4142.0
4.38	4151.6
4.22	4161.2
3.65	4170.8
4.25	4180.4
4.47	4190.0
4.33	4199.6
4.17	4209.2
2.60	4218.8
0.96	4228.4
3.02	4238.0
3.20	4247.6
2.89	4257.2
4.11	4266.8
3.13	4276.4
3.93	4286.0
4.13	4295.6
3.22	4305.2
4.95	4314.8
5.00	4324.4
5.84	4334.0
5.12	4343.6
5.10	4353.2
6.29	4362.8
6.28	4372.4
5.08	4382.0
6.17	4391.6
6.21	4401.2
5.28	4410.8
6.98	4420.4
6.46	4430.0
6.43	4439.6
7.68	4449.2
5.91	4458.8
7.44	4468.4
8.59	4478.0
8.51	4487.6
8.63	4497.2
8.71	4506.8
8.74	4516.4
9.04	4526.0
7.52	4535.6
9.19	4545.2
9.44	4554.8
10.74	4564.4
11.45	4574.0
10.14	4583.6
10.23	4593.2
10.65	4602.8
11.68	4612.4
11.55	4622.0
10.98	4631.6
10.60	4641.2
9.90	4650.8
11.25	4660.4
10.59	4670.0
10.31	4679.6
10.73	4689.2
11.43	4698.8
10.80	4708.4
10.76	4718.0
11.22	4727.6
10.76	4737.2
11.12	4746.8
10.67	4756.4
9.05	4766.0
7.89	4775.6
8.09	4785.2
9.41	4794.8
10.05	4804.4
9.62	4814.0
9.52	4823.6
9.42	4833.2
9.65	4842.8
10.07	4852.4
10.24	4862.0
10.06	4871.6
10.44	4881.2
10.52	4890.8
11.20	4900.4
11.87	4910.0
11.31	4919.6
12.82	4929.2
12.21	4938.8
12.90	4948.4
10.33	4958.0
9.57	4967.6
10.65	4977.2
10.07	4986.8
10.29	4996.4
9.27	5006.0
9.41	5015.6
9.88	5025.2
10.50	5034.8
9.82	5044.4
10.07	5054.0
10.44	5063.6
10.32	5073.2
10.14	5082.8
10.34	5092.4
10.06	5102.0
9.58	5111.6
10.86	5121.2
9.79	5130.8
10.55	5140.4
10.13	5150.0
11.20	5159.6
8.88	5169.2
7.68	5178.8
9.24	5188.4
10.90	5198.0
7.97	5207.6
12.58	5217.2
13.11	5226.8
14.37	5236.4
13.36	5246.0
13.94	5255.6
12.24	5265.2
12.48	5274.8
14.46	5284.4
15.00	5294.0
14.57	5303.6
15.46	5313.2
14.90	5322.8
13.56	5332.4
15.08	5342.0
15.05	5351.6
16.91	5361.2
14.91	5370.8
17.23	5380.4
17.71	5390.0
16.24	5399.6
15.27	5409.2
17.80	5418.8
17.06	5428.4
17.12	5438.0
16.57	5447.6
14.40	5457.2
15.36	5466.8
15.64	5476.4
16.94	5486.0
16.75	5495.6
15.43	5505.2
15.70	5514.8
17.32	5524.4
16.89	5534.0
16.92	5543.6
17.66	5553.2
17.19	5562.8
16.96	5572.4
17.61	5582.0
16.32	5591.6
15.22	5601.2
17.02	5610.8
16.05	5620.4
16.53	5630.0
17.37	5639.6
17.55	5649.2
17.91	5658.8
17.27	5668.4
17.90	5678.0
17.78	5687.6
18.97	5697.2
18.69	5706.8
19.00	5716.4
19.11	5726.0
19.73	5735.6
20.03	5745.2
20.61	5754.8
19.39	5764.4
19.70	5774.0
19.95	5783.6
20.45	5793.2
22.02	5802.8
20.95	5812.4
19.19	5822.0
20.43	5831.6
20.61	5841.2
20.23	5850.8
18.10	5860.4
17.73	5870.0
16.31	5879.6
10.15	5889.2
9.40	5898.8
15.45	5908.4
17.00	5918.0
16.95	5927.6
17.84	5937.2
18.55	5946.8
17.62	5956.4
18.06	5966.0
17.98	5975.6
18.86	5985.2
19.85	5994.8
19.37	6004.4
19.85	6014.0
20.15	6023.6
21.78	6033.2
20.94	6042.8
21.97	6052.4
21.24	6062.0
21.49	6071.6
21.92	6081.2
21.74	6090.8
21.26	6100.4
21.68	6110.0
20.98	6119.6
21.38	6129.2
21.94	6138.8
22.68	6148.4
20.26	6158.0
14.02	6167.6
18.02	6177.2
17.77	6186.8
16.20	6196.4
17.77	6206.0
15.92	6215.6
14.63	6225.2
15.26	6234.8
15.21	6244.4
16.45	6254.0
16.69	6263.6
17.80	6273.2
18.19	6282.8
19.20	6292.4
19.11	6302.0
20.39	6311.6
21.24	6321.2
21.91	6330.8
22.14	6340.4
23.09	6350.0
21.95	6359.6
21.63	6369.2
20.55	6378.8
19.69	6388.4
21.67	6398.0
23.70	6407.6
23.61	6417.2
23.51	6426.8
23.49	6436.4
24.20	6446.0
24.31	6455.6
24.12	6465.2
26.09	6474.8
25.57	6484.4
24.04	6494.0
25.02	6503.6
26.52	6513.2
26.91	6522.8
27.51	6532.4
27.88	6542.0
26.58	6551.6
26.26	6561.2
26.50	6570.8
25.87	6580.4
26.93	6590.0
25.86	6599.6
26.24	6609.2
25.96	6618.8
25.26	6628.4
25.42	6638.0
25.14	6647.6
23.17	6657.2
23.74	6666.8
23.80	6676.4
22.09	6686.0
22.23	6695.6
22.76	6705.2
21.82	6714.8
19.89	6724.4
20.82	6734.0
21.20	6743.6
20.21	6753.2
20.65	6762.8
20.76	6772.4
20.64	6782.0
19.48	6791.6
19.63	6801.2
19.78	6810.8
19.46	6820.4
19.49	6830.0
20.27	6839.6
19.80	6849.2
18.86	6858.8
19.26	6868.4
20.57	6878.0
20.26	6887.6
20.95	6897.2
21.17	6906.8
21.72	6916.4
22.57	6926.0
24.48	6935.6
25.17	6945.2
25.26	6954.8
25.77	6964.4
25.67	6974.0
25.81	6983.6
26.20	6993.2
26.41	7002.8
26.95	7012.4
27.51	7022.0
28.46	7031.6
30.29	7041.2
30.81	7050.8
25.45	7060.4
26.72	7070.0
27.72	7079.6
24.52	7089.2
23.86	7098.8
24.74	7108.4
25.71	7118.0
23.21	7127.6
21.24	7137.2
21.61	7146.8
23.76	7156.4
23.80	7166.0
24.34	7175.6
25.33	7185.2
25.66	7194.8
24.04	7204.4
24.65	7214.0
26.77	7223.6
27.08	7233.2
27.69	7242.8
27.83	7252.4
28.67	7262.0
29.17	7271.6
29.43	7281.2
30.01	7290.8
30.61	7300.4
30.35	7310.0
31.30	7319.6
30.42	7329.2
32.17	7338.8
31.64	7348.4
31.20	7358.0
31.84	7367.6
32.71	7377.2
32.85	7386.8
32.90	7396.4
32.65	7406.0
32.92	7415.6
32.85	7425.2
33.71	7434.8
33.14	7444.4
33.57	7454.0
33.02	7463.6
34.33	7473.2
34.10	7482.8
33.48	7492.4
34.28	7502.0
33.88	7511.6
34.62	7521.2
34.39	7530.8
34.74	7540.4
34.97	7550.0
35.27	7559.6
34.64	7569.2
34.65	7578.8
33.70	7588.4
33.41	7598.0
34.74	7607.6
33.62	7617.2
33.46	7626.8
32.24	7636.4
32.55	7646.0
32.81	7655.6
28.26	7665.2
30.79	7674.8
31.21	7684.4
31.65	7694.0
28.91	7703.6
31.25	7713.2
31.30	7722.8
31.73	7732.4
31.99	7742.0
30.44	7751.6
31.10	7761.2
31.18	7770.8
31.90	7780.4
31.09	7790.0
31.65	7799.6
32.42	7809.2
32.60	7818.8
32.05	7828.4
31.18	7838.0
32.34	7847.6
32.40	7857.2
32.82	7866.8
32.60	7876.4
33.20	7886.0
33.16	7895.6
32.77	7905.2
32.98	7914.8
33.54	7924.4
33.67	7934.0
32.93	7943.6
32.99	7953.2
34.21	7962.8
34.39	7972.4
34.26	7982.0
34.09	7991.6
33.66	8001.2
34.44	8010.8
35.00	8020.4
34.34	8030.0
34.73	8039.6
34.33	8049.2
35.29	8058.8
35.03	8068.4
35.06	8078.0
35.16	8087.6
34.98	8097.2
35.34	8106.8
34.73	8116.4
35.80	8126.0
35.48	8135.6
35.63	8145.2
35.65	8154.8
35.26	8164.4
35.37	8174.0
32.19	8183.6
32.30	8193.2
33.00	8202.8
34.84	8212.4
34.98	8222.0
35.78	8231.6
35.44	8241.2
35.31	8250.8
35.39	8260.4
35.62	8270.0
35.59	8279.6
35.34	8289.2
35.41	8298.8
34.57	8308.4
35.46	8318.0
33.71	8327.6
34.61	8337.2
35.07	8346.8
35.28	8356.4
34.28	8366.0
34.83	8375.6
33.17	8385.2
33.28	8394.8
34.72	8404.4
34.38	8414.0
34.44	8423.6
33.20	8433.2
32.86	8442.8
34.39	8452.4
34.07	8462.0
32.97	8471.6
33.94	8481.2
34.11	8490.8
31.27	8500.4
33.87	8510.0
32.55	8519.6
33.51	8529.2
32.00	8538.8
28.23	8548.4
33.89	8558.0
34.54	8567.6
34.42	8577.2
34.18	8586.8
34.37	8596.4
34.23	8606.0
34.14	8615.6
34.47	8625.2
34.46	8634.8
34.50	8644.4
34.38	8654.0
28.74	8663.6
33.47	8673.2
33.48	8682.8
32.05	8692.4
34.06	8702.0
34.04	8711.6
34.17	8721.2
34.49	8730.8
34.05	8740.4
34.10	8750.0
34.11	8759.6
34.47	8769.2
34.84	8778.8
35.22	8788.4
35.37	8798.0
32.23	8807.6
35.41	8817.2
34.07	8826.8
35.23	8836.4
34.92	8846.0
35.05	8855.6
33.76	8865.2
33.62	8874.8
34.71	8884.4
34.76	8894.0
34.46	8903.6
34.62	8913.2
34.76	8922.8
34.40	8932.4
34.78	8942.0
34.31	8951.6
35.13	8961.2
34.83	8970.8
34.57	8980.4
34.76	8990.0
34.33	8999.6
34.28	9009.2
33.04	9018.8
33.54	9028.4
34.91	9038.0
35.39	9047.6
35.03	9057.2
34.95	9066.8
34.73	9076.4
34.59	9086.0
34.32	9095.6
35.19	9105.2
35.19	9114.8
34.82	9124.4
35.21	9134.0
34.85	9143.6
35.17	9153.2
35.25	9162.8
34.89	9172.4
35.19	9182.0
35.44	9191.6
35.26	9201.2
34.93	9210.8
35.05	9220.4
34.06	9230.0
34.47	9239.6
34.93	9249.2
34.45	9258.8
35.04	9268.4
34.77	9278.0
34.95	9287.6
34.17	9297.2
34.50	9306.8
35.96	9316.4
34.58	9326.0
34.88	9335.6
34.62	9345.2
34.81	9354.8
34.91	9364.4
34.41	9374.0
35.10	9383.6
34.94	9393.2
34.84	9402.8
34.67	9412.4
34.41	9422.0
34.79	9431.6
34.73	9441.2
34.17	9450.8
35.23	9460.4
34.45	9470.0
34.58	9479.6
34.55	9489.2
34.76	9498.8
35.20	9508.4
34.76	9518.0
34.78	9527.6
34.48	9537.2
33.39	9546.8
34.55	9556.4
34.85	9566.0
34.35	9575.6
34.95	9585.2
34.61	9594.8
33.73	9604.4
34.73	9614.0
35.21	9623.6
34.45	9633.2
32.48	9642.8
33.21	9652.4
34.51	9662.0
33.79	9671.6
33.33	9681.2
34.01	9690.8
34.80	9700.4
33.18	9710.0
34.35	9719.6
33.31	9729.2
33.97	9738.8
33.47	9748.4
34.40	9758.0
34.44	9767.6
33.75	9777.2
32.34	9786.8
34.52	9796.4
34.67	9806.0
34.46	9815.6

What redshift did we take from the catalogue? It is 0.000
